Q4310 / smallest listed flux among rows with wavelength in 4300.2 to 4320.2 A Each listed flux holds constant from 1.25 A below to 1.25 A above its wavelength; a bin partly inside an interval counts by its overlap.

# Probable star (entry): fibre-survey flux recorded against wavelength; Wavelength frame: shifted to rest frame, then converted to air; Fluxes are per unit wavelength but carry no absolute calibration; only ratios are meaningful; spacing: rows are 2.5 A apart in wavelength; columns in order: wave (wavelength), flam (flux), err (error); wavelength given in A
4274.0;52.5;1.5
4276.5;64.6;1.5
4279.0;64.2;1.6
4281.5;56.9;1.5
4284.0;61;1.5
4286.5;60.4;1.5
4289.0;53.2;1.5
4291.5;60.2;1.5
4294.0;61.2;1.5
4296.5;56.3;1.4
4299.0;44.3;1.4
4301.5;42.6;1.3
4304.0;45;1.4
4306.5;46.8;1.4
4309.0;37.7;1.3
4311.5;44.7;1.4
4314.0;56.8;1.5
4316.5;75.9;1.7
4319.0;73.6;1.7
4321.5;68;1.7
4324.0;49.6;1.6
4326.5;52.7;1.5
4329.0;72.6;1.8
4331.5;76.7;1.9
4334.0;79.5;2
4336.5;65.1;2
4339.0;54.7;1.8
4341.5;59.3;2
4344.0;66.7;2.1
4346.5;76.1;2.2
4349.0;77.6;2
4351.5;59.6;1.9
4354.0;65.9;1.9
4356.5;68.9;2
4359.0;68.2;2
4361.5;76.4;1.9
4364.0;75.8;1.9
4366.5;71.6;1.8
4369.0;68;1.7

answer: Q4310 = 37.7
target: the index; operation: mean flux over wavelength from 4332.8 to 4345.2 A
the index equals 65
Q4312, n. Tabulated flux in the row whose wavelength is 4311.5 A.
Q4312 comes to 44.7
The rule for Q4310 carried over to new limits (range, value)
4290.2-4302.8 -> 42.6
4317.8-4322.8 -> 68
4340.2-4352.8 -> 59.3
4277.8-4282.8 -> 56.9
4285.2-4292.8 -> 53.2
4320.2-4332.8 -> 49.6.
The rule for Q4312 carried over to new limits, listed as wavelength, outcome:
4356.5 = 68.9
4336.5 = 65.1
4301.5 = 42.6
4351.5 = 59.6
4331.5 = 76.7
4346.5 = 76.1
